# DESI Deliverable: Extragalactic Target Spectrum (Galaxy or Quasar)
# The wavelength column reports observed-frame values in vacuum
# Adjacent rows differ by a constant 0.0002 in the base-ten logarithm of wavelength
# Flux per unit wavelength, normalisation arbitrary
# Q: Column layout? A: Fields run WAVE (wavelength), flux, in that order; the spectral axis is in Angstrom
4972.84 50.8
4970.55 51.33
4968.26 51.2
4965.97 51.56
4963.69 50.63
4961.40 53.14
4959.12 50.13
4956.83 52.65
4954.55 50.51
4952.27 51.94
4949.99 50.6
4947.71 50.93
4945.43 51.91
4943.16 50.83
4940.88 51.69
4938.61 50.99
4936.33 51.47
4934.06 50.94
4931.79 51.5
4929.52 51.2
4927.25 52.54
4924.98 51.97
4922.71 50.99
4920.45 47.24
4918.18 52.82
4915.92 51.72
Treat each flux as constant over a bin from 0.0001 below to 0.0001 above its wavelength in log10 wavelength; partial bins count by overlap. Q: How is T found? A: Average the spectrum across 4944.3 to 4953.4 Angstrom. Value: 51.3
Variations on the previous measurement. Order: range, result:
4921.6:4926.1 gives 51.5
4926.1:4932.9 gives 51.7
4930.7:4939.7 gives 51.2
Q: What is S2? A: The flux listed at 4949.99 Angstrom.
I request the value 50.6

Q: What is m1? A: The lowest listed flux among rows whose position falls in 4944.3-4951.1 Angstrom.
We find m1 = 50.6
